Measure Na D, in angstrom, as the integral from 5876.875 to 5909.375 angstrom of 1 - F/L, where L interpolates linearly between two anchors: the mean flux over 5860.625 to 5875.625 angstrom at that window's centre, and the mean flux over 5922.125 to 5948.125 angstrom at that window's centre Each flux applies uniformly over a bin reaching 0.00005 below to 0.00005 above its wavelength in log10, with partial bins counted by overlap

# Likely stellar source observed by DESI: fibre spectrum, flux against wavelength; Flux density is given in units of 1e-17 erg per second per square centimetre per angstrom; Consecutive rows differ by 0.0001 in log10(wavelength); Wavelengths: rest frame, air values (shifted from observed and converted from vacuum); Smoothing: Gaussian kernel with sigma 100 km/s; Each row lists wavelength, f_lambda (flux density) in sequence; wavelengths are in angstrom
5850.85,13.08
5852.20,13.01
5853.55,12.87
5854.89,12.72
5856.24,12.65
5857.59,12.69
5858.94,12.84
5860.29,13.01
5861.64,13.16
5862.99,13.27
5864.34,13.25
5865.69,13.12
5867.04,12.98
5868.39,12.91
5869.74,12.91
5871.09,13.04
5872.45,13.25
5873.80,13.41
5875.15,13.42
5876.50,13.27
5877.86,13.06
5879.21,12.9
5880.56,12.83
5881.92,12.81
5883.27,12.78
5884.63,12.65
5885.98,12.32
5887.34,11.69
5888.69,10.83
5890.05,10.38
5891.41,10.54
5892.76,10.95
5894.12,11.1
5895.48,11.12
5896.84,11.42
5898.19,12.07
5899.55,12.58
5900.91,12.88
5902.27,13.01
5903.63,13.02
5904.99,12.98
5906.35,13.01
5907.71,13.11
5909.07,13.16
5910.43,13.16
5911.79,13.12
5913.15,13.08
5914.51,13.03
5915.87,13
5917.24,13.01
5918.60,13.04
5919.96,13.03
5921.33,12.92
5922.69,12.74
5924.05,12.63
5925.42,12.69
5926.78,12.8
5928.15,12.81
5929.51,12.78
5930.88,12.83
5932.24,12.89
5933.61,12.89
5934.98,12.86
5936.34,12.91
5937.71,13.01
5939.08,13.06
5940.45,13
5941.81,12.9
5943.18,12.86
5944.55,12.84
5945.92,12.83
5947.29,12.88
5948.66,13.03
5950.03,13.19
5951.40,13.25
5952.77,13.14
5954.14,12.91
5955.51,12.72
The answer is 2.1 angstrom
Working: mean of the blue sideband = 13.2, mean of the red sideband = 12.9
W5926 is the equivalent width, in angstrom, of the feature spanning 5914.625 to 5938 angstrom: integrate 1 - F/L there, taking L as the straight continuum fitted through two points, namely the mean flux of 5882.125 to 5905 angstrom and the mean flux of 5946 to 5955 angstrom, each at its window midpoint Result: -0.6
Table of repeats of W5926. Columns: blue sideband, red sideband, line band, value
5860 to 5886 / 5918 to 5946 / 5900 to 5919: -0.2 angstrom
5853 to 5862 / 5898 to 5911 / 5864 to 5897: 1.3 angstrom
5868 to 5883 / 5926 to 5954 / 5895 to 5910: 0.5 angstrom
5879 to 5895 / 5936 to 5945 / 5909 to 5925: -0.7 angstrom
